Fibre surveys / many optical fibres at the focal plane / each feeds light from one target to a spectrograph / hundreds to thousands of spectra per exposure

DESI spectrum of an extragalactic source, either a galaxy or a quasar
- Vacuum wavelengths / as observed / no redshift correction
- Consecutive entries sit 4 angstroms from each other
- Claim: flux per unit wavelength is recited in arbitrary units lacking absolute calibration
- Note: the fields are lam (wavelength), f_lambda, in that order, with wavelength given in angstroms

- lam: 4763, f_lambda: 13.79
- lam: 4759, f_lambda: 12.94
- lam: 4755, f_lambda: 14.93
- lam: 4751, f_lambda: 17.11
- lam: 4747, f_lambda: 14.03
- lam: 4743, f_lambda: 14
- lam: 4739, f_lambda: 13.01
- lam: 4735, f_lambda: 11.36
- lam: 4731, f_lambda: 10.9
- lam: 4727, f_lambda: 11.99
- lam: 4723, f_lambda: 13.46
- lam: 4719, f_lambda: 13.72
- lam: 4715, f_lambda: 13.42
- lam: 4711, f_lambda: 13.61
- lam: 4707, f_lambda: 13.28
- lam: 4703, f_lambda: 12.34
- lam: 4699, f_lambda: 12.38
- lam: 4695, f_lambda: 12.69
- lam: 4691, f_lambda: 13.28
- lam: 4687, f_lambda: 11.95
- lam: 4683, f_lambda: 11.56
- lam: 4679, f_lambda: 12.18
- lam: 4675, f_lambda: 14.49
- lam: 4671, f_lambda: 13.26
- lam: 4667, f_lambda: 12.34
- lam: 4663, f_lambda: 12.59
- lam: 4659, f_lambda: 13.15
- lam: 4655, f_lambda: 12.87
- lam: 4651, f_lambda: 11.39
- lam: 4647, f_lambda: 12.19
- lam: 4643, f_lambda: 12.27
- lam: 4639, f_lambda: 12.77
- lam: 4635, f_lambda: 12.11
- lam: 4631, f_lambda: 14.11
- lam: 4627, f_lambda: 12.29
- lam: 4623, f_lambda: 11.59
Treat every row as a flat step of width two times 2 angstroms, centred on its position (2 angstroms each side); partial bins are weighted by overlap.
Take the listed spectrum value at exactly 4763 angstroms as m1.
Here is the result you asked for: 13.79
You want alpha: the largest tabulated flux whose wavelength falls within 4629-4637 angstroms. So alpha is 14.11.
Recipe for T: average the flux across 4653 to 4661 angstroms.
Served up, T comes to 13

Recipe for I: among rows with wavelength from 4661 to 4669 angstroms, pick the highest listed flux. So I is 12.59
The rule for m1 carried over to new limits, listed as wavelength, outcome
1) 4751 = 17.11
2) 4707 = 13.28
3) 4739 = 13.01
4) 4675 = 14.49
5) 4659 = 13.15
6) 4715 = 13.42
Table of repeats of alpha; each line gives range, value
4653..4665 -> 13.15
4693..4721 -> 13.72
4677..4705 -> 13.28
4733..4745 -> 14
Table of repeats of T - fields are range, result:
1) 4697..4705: 12.4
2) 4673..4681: 13.3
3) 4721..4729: 12.7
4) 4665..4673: 12.8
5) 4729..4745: 12.3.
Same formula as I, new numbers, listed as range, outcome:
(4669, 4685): 14.49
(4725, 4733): 11.99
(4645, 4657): 12.87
